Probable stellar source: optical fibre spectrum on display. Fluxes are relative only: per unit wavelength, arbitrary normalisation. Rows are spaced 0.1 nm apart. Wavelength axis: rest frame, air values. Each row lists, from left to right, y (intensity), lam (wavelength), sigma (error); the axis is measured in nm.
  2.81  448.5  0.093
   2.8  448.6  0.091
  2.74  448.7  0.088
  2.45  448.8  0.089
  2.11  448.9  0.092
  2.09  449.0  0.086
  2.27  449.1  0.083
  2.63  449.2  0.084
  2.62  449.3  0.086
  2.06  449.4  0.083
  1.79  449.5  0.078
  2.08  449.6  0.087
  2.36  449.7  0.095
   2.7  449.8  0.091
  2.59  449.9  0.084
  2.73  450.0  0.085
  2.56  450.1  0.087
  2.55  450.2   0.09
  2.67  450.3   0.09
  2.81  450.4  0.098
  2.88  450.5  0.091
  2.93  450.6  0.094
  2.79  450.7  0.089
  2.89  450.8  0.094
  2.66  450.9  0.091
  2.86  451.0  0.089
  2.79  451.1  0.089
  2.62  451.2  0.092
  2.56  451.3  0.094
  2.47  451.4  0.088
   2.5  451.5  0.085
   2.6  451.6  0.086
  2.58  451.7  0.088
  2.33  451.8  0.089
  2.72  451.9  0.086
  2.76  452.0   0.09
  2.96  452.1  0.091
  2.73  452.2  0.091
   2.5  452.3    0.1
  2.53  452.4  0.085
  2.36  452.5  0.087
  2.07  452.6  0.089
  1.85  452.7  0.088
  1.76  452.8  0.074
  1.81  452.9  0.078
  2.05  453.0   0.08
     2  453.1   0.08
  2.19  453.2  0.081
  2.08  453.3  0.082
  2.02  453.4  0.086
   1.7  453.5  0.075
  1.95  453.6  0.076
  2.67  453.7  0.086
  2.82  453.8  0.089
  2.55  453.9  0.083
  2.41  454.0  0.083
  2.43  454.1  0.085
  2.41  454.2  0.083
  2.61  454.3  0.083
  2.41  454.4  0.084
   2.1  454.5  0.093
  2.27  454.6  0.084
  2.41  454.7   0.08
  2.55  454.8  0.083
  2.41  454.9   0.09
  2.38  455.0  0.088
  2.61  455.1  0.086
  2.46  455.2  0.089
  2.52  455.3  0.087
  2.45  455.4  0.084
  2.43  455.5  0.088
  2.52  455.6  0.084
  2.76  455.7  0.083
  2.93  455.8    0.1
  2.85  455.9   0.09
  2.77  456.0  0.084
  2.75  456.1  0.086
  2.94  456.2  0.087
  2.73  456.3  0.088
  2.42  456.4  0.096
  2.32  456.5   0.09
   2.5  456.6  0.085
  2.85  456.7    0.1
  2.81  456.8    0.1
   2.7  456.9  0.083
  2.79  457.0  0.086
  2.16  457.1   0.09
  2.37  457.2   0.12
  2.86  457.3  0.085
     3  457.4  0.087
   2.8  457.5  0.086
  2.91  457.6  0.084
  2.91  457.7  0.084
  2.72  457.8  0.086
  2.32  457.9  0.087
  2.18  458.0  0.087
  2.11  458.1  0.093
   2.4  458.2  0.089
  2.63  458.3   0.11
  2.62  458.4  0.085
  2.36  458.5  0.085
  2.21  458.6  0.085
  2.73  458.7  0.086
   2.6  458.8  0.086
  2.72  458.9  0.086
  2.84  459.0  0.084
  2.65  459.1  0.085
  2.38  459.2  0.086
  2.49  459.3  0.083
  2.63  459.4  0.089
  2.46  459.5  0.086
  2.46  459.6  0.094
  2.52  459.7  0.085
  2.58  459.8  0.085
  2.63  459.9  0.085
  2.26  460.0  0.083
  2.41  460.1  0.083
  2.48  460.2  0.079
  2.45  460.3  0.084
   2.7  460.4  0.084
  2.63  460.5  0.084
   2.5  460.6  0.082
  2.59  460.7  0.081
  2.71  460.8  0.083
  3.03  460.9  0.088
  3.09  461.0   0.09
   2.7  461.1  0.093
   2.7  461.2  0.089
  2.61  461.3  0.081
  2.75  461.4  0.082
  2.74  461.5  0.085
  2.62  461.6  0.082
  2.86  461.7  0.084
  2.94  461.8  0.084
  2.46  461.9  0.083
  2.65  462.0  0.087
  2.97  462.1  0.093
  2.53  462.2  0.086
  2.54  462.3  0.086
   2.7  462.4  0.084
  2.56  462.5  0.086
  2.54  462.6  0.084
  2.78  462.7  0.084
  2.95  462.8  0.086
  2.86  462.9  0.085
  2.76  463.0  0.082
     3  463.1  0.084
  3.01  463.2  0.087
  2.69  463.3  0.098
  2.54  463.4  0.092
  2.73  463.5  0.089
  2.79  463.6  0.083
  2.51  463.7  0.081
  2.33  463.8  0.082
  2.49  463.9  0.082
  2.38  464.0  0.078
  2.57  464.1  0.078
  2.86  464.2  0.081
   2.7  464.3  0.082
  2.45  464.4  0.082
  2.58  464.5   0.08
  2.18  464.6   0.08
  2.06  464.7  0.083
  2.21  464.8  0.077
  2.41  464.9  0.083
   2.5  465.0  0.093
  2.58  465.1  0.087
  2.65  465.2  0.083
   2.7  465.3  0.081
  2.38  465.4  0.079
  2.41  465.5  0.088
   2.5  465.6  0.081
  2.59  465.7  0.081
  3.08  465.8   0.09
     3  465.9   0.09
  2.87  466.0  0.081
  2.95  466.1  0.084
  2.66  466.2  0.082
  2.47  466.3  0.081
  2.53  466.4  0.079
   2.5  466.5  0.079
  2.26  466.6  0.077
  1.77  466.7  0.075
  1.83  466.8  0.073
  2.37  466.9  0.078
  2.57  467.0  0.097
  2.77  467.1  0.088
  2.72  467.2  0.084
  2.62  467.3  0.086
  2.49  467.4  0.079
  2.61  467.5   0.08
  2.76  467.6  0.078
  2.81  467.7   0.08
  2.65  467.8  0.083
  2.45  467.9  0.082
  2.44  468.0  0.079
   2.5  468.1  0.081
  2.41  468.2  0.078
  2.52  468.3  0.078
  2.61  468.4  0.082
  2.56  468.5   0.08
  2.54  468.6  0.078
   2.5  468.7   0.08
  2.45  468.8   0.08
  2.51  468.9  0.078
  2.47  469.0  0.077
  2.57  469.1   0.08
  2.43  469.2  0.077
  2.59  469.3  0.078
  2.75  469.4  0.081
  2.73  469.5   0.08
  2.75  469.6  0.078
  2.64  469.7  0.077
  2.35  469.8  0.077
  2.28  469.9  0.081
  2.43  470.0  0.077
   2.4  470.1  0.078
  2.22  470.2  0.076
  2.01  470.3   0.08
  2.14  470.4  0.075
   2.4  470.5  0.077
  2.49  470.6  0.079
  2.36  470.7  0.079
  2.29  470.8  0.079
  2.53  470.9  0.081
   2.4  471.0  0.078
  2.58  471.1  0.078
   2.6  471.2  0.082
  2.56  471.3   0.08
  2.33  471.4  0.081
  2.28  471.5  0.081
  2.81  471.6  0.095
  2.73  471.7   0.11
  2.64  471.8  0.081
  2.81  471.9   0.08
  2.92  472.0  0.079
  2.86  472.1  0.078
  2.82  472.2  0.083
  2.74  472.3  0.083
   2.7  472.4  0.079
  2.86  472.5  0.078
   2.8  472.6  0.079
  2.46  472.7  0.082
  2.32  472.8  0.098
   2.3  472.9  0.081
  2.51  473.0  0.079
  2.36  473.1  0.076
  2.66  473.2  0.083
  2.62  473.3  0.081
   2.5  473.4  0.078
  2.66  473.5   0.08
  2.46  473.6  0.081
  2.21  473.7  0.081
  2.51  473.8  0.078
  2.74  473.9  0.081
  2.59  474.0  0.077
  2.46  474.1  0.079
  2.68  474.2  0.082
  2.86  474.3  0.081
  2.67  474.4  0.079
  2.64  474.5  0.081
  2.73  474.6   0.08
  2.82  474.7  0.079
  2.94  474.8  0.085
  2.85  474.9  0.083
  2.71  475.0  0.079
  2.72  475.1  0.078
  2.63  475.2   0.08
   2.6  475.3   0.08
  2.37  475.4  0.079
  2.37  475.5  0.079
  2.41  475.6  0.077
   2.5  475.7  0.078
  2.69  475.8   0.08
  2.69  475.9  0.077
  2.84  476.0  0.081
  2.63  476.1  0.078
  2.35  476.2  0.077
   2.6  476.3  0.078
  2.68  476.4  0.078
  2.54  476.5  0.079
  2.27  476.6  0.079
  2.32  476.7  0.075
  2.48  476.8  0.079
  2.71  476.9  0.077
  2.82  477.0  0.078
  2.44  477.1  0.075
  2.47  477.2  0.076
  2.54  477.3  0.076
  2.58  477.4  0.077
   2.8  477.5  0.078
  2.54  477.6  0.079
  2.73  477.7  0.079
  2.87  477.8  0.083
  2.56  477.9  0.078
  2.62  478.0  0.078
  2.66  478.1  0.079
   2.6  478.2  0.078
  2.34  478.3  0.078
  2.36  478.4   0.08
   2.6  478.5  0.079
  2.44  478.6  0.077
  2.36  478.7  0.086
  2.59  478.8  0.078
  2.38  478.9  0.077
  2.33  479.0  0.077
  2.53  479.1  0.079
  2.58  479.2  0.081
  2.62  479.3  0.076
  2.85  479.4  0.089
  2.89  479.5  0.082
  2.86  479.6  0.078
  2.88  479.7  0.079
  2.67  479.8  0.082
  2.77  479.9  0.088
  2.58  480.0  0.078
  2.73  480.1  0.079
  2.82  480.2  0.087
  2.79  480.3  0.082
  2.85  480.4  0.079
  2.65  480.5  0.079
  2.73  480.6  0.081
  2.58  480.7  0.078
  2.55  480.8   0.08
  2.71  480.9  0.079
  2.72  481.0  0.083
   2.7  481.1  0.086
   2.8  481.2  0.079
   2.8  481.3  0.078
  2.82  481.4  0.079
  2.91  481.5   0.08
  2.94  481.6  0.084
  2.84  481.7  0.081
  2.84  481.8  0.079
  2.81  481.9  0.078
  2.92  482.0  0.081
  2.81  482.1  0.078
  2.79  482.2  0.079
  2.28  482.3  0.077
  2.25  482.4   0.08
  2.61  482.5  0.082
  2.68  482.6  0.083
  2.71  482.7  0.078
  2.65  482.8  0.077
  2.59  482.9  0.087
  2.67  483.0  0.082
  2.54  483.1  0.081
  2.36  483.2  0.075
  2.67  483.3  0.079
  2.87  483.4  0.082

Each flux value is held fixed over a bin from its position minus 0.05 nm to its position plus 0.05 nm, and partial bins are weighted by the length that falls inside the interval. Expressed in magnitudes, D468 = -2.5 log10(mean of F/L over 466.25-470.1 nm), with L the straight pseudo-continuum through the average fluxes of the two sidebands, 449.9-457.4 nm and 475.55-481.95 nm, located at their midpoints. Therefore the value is 0.036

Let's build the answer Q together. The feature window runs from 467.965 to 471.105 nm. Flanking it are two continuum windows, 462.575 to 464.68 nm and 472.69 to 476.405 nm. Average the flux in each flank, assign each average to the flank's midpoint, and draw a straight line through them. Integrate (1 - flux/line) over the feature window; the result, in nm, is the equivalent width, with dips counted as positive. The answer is 0.18 nm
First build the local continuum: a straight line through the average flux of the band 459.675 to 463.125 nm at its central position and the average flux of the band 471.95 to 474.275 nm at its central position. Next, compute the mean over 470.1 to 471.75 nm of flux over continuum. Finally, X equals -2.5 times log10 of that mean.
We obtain 0.08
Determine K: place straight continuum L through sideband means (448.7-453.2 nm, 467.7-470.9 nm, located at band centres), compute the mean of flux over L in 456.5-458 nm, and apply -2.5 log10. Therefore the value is -0.08 mag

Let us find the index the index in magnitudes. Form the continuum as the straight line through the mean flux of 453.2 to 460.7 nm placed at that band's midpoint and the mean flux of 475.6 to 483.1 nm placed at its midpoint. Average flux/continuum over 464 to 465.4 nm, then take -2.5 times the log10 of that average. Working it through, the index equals 0.03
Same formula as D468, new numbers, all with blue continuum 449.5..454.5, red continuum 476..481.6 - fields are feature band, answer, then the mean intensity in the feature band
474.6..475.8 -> -0.01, 2.64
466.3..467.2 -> 0.09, 2.35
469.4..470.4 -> 0.06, 2.43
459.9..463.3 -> -0.07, 2.7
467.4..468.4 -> 0.00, 2.57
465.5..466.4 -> -0.08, 2.73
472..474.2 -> 0.00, 2.59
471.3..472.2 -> -0.04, 2.67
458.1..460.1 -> -0.01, 2.52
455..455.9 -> -0.05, 2.59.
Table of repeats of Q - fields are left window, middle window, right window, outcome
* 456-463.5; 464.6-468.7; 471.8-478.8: 0.15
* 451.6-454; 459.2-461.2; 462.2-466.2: -0.06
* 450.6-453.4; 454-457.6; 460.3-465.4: -0.09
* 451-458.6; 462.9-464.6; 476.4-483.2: -0.07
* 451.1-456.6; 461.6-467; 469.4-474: -0.21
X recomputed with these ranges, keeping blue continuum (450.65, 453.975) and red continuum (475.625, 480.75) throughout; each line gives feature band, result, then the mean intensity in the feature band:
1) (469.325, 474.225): 0.01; 2.54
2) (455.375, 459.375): -0.07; 2.61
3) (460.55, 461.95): -0.10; 2.74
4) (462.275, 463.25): -0.12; 2.78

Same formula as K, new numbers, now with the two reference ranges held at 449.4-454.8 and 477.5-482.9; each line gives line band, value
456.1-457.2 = -0.06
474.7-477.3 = 0.02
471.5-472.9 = -0.04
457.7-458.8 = 0.01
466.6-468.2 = 0.04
